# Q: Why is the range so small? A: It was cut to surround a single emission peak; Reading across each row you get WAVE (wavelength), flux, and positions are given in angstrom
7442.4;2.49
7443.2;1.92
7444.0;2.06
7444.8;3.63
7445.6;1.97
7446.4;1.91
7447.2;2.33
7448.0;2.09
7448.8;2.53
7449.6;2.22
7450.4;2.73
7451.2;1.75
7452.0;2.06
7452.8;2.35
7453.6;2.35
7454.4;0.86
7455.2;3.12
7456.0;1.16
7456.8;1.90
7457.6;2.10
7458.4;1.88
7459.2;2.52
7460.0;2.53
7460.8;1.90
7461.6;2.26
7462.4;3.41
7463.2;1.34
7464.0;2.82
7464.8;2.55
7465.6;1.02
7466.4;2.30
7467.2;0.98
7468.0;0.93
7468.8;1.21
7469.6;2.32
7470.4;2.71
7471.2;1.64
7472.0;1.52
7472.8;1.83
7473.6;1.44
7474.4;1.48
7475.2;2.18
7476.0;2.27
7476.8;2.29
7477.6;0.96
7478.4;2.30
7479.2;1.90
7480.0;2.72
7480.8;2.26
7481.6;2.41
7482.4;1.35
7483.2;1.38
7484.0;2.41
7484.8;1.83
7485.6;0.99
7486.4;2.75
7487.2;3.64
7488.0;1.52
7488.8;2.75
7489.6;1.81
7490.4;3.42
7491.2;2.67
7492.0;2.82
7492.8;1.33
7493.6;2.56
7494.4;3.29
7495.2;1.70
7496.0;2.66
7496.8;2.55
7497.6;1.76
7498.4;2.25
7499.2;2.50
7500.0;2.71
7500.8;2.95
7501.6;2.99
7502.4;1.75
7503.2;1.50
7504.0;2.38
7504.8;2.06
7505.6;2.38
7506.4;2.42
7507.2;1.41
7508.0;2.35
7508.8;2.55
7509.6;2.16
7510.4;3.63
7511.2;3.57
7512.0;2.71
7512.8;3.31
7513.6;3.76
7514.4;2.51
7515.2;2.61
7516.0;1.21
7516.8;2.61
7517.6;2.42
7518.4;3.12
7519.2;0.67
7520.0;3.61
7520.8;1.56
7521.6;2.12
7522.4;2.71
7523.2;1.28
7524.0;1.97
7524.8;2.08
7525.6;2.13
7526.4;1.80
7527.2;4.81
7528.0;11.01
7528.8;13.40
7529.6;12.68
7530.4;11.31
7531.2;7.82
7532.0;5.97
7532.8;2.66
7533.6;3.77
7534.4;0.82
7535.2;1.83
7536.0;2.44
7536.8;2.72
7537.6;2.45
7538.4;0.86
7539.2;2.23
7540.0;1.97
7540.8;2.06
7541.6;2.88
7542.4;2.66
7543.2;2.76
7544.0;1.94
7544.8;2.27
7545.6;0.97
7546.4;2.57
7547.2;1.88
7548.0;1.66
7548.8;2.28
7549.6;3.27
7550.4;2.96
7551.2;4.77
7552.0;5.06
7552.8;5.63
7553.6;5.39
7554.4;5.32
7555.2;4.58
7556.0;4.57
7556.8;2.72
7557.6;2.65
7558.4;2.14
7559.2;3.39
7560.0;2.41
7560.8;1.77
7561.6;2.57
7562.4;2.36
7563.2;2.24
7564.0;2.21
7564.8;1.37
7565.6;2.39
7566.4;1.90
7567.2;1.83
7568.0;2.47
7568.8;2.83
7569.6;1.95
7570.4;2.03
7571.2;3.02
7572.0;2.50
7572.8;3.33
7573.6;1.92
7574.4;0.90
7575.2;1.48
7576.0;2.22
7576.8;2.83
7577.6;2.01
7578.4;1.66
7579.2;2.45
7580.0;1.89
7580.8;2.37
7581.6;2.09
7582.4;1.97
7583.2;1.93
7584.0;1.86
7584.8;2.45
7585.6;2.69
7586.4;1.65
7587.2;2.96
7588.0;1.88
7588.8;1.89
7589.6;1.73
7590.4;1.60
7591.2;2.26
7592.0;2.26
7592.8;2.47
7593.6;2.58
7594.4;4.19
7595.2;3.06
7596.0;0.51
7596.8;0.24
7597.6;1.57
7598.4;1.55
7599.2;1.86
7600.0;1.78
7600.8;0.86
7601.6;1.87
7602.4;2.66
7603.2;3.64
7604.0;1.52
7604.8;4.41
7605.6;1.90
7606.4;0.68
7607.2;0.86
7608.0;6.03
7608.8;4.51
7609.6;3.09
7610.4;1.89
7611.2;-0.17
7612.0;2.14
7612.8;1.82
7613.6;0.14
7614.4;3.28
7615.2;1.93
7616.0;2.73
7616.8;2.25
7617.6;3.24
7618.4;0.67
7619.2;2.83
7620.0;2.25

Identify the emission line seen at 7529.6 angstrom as H-alpha 6563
